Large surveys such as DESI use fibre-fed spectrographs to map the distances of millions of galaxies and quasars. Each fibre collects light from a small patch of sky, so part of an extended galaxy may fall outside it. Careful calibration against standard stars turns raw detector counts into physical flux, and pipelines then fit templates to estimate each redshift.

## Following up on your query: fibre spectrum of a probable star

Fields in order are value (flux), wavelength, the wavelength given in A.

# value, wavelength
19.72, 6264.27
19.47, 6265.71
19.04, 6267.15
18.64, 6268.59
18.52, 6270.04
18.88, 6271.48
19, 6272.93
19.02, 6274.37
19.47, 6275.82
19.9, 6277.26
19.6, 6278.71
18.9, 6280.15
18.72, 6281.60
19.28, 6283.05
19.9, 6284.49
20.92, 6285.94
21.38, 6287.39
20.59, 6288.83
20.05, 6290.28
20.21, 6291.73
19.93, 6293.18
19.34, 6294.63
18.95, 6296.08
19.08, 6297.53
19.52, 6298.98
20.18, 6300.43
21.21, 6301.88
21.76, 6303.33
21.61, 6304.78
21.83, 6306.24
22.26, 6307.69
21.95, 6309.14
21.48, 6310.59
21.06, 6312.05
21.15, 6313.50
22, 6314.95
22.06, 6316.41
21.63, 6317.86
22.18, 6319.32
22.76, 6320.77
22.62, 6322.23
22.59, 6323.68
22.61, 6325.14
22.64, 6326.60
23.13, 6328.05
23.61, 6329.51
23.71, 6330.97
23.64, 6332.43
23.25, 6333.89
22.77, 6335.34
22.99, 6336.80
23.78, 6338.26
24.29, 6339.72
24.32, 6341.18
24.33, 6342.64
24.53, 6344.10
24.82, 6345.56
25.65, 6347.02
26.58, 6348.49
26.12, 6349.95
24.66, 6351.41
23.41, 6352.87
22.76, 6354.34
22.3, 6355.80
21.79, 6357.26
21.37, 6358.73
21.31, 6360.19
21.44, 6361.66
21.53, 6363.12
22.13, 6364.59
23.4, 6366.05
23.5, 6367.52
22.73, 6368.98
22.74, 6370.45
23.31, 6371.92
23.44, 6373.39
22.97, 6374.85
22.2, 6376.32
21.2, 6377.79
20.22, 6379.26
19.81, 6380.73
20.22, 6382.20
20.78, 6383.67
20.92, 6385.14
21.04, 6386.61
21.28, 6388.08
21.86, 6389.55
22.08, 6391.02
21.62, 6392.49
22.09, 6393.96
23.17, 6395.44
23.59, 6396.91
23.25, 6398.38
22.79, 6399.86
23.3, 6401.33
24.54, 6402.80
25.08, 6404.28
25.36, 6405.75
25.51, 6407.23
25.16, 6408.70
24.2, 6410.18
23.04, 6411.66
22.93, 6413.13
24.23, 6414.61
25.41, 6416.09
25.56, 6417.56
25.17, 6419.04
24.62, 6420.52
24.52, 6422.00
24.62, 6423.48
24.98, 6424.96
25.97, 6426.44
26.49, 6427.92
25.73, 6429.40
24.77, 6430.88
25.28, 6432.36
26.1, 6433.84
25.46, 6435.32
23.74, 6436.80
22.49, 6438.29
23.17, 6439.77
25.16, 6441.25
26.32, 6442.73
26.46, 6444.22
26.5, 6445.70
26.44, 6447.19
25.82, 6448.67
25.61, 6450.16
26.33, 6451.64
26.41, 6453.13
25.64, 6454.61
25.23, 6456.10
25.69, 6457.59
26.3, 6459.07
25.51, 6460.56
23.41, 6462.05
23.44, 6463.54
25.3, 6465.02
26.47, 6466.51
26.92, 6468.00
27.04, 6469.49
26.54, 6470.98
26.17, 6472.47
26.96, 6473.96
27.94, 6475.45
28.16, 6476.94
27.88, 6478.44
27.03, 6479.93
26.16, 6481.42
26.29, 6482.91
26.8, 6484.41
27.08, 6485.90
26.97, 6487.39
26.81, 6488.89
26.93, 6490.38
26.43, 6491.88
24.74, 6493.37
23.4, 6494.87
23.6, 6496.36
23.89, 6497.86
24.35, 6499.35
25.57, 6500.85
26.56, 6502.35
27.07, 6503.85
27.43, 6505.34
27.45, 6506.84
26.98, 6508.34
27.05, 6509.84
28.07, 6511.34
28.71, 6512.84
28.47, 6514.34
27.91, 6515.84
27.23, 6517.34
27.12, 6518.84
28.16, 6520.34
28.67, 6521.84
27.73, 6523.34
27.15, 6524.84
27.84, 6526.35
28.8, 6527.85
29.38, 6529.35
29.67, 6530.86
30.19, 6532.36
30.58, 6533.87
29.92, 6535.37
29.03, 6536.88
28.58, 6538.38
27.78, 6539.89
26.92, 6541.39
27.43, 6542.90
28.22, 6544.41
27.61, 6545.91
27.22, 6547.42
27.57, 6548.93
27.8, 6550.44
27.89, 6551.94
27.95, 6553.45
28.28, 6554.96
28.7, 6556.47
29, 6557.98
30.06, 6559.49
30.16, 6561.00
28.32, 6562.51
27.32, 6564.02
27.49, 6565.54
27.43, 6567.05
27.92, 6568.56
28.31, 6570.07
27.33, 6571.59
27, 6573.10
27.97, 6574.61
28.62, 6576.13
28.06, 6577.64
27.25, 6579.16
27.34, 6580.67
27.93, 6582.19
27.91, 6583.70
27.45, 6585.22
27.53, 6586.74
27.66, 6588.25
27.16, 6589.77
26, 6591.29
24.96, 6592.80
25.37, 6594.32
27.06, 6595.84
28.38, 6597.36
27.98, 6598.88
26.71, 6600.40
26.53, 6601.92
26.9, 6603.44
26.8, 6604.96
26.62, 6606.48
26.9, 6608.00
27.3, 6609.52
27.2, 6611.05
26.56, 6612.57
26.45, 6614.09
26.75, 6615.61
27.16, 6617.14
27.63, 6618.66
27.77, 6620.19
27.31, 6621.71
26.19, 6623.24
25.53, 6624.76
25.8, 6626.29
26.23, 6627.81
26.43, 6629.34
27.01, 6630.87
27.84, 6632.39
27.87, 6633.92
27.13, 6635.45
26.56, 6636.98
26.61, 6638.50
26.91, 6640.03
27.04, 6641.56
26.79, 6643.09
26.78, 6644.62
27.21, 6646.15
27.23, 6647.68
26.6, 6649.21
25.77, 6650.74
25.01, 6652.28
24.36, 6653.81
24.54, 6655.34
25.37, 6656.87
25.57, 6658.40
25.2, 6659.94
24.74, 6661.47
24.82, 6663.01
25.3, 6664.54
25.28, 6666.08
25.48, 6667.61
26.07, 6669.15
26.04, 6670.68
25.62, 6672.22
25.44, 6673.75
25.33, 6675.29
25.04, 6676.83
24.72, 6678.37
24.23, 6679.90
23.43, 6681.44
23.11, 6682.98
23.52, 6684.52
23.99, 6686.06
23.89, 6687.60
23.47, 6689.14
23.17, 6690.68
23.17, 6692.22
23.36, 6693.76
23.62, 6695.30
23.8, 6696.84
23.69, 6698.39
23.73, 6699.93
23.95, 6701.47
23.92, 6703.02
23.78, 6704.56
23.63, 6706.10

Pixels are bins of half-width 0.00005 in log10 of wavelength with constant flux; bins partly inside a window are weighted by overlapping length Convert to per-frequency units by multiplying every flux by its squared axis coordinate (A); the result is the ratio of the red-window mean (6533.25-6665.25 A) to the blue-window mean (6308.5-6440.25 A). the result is 1.2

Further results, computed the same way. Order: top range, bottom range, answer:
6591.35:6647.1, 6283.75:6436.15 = 1.27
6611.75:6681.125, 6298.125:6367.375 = 1.26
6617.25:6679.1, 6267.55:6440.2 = 1.27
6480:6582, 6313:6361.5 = 1.26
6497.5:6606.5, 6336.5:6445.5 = 1.23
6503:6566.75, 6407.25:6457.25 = 1.16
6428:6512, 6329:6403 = 1.17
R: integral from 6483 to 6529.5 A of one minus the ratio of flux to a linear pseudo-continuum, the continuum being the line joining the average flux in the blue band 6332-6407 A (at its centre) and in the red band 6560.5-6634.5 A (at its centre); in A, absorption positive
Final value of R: -2.5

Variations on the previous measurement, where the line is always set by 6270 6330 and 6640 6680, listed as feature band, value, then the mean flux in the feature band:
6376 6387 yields 0.59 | 20.7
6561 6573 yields -1.69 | 27.8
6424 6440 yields -1.69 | 25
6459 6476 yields -2.14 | 26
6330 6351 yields -2.93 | 24.3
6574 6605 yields -3.17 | 27.2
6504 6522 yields -3.07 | 27.7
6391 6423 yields -2.53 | 24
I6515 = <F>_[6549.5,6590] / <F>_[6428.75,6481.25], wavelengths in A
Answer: 1.08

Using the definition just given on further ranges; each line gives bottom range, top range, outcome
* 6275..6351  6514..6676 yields 1.24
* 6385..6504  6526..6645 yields 1.10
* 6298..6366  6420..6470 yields 1.12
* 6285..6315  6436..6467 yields 1.22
